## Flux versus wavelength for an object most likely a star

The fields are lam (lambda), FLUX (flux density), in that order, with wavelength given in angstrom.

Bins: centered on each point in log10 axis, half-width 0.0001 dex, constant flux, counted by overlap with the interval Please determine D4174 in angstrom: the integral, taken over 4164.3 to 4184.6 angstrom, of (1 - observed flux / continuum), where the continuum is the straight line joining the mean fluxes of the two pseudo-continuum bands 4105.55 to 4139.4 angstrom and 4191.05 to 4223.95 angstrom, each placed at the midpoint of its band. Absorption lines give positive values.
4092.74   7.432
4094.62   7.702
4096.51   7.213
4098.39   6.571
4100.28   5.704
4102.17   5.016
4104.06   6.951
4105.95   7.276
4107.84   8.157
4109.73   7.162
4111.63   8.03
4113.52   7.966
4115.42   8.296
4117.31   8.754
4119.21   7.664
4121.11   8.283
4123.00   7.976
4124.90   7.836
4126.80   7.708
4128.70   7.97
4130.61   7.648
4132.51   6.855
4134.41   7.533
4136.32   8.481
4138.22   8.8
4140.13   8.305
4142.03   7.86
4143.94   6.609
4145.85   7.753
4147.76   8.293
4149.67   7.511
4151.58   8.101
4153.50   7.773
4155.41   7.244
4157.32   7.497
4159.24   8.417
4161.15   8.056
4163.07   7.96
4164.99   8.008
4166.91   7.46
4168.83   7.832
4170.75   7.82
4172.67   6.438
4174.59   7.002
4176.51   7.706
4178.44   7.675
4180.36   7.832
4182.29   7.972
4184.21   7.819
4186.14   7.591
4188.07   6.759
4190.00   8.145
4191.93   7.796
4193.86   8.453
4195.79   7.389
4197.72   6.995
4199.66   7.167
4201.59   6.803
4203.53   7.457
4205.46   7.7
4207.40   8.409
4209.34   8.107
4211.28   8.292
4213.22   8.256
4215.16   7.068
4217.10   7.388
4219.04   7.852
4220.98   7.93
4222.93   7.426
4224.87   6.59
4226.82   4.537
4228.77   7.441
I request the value 0.5 angstrom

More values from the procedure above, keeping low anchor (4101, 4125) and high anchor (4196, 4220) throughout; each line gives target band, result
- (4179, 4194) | -0.3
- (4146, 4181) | -0.4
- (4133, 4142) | -0.6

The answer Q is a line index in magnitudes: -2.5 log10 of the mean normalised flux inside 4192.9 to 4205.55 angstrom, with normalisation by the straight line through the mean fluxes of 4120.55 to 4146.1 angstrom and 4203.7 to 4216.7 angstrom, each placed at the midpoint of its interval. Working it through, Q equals 0.07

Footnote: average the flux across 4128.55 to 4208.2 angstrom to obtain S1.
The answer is 7.68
